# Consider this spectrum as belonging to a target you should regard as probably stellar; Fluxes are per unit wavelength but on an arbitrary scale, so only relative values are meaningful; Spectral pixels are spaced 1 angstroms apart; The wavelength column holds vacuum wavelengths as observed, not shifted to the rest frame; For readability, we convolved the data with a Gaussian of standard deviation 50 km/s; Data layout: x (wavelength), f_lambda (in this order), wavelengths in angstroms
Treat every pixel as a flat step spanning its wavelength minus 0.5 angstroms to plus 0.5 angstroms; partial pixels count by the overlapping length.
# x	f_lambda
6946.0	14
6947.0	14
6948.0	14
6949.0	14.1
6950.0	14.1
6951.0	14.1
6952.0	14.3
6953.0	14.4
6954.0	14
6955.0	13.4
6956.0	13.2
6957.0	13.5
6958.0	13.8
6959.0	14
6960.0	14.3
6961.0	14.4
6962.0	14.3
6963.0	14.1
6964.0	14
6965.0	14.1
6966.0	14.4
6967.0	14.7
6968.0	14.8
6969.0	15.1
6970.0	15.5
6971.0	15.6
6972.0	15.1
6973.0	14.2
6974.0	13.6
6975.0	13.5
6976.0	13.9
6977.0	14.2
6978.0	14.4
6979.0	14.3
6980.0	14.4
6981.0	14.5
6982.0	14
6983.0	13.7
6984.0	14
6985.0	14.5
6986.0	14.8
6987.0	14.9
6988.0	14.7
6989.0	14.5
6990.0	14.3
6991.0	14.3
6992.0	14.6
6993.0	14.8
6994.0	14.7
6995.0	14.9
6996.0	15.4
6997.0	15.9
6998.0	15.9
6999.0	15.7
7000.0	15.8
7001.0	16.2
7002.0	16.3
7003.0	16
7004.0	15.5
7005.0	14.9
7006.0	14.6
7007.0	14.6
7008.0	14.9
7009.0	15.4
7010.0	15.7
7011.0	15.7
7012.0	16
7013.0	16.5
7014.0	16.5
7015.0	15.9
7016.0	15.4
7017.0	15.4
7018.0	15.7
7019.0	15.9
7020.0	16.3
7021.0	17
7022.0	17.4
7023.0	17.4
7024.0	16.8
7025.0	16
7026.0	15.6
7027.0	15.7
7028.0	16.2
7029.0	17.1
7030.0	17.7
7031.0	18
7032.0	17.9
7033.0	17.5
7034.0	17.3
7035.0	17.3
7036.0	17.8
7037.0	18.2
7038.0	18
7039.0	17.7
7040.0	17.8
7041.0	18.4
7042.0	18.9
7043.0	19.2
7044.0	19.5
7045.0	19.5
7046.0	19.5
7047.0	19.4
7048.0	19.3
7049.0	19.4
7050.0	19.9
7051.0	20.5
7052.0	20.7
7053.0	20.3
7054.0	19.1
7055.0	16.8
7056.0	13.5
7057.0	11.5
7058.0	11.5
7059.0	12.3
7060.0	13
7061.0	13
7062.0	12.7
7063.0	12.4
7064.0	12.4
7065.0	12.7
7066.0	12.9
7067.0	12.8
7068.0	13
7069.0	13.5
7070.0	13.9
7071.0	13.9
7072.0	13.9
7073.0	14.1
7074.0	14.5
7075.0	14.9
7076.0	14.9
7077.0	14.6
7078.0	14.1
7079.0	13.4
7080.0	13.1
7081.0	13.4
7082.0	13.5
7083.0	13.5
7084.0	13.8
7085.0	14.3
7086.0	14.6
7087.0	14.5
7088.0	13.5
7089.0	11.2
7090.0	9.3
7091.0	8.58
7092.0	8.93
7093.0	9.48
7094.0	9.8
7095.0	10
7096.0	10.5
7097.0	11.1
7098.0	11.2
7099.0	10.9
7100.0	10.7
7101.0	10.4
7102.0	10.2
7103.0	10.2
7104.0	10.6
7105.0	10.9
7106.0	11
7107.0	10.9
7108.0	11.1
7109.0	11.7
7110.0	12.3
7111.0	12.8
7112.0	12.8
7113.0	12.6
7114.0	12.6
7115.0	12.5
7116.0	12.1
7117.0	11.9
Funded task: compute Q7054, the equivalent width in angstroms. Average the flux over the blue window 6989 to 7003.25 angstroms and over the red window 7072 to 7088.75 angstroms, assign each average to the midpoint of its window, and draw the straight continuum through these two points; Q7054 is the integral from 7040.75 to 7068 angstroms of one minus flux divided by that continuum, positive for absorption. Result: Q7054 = -3.5 angstroms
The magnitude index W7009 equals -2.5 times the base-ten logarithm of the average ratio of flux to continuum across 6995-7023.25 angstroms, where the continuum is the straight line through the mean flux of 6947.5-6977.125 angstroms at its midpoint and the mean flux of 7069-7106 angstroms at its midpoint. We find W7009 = -0.17 mag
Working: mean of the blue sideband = 14.2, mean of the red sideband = 12.2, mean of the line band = 15.8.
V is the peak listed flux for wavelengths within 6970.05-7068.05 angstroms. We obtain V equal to 20.7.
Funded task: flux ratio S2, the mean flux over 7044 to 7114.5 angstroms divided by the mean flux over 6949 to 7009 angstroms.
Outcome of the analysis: 0.92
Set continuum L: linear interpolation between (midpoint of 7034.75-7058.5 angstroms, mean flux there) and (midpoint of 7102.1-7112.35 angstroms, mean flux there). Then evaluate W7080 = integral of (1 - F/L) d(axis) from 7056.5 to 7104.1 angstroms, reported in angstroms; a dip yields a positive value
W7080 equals 6.4 angstroms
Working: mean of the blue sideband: 18.1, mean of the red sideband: 11.4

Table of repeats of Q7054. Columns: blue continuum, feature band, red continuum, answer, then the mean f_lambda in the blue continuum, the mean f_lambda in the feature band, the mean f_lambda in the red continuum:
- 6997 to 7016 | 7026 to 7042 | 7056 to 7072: -3.6 angstroms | 15.7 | 17.5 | 12.8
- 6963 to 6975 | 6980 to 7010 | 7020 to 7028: 1.0 angstroms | 14.6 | 15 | 16.5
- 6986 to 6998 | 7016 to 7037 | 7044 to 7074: -2.2 angstroms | 14.9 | 16.8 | 15.5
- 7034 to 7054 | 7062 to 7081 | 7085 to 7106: 1.3 angstroms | 19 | 13.6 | 10.9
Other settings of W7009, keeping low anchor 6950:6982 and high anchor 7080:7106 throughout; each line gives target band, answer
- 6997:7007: -0.16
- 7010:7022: -0.22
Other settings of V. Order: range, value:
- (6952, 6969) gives 15.1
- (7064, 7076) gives 14.9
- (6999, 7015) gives 16.5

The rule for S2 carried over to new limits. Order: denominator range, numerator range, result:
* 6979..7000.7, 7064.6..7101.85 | 0.85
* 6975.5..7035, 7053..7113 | 0.81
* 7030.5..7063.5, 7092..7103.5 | 0.60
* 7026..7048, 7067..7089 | 0.77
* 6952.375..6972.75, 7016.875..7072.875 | 1.14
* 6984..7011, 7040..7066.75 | 1.09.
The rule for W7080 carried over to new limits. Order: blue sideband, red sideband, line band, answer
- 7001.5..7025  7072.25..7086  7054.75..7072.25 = 1.7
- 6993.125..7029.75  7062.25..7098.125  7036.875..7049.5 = -3.9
